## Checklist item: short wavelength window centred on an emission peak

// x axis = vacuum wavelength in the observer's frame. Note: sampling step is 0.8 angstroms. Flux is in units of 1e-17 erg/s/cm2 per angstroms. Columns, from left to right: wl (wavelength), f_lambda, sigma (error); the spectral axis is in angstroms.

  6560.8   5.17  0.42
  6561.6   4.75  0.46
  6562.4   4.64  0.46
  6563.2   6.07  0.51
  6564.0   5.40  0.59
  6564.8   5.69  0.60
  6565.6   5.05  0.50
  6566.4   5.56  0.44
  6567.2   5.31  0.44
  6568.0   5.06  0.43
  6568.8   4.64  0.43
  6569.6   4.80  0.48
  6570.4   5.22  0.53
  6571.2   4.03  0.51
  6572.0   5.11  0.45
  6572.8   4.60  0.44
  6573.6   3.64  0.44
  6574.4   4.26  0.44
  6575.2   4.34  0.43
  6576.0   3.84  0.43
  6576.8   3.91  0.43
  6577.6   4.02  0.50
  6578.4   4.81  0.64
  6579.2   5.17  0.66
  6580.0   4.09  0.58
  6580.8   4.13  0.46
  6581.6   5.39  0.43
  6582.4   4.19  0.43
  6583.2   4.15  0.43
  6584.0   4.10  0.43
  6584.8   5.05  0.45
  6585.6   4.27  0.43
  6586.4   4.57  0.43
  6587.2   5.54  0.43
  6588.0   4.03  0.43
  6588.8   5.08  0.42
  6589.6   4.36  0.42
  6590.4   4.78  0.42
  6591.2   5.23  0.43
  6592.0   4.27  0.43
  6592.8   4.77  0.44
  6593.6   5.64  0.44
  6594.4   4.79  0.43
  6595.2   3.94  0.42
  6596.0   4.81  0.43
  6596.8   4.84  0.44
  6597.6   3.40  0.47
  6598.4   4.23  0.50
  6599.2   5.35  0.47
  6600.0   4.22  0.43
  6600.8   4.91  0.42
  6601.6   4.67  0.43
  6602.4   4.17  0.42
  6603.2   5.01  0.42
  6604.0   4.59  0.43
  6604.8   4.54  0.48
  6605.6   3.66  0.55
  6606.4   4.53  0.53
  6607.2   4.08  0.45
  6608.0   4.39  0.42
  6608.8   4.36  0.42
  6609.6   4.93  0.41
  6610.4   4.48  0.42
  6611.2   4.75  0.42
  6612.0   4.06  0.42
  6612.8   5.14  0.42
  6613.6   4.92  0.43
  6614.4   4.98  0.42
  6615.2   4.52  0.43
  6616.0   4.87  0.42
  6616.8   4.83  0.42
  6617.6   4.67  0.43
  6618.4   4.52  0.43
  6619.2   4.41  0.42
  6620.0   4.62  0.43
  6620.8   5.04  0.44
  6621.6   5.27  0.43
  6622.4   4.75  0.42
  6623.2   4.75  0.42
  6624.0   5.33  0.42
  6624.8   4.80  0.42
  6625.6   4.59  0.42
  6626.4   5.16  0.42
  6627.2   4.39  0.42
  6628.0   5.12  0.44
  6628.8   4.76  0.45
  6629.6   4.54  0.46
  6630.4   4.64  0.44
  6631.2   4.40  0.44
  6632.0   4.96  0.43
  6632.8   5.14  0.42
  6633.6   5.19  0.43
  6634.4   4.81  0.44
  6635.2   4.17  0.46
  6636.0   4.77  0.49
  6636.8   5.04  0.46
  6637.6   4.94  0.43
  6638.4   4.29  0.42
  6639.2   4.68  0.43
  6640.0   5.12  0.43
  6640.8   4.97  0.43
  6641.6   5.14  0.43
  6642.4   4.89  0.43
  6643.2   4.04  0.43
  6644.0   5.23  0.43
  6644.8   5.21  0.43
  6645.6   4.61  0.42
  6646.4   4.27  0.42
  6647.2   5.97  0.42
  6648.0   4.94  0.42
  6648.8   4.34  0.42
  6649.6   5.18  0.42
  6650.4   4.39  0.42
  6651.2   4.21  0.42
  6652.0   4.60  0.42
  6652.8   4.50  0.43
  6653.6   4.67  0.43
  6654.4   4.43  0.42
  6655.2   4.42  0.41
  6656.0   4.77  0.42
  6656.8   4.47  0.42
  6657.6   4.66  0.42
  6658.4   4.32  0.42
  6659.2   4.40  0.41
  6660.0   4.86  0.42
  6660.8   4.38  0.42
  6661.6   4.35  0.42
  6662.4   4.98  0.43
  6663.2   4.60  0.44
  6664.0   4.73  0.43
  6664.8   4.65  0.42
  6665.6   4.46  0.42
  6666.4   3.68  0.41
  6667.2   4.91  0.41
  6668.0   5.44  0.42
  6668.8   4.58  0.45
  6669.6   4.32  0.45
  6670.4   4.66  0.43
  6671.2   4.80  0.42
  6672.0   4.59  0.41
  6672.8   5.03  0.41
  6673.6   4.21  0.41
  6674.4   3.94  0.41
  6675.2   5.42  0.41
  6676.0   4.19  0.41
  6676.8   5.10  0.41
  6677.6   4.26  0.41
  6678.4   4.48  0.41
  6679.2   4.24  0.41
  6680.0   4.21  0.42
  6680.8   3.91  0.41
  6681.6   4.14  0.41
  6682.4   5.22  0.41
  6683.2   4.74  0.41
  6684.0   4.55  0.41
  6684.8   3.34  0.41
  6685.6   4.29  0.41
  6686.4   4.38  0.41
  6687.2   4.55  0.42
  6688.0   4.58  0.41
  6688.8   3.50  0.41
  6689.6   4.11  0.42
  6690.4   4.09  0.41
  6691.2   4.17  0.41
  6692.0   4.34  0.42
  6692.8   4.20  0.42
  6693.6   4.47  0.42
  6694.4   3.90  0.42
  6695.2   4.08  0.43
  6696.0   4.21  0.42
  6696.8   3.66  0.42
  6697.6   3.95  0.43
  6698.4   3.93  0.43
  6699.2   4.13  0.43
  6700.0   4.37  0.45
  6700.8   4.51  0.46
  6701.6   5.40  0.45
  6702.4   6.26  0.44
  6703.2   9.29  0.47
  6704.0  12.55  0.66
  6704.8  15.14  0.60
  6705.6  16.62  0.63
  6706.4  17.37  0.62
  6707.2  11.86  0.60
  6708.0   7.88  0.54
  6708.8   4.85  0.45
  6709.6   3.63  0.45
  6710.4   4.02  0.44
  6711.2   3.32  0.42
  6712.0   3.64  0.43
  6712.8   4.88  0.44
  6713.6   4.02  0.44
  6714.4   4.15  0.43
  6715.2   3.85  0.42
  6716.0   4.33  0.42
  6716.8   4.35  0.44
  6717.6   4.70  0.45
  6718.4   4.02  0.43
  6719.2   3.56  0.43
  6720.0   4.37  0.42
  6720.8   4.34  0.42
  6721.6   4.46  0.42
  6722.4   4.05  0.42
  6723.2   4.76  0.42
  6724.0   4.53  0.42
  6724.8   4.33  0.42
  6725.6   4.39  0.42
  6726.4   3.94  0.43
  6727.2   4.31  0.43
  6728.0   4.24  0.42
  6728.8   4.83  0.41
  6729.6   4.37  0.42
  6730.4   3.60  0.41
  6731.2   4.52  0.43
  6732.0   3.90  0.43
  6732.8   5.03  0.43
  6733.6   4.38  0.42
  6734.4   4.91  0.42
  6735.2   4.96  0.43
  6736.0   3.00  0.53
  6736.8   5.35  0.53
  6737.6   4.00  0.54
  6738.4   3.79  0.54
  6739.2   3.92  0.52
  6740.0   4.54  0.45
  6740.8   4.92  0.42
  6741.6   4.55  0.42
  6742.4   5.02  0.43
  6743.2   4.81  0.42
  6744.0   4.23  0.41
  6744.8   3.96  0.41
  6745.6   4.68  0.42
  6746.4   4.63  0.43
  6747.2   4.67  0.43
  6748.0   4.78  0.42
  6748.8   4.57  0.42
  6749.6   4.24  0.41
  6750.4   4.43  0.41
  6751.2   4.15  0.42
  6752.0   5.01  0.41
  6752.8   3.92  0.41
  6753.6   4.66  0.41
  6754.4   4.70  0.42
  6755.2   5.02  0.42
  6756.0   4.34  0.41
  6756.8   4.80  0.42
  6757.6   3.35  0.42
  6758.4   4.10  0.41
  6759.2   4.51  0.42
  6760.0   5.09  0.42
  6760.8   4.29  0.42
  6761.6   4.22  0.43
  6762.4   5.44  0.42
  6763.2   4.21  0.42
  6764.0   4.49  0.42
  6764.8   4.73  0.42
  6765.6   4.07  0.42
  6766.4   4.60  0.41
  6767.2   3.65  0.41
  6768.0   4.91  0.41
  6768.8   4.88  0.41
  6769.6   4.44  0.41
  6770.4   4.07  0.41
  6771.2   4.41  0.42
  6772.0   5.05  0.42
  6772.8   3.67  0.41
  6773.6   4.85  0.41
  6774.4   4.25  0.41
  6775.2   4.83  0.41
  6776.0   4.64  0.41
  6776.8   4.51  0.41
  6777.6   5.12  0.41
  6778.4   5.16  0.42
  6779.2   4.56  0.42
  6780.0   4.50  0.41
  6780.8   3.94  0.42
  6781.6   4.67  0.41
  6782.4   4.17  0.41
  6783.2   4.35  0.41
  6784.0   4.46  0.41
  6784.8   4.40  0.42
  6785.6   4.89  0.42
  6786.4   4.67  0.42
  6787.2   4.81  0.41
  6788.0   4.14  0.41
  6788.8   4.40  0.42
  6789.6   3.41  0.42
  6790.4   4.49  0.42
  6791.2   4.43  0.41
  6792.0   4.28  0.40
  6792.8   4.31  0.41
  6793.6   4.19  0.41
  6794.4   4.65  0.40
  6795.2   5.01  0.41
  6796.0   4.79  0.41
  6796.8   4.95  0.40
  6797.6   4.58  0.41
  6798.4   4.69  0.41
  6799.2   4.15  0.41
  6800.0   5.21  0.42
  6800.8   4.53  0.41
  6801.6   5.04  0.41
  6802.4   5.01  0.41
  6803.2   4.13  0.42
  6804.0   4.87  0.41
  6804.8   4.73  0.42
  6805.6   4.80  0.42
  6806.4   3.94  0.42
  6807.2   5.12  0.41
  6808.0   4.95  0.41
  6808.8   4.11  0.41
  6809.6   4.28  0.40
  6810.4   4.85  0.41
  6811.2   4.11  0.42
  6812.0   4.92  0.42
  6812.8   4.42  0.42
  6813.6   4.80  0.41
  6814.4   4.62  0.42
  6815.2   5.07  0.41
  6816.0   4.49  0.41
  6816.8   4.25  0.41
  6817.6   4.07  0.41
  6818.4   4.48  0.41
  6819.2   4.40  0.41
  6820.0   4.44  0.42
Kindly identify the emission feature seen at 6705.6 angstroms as H-beta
